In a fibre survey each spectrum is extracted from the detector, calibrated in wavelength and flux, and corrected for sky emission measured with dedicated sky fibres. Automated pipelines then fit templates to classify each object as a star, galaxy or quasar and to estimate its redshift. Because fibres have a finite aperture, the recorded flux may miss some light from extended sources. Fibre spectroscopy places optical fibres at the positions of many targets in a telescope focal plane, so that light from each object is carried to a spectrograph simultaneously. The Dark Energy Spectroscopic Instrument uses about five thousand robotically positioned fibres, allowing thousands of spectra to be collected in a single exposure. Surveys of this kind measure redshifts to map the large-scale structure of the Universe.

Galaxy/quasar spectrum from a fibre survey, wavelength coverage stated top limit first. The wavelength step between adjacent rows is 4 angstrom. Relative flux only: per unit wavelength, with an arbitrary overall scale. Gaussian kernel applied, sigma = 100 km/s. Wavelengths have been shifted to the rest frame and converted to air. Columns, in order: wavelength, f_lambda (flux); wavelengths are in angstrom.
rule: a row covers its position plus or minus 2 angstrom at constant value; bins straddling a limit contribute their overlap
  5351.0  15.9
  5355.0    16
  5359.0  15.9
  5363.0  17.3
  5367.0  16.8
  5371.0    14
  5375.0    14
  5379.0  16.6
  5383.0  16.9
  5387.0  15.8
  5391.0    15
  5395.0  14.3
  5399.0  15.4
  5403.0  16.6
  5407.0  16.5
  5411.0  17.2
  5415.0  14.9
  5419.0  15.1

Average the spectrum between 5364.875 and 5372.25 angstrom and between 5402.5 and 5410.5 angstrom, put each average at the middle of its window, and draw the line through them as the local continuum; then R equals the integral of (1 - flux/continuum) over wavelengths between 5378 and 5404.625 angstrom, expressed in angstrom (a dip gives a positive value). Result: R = 0.8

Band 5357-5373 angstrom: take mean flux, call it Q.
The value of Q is 16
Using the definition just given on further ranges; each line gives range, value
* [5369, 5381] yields 14.9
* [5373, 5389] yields 15.8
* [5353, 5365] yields 16.4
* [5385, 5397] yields 15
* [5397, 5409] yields 16.2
